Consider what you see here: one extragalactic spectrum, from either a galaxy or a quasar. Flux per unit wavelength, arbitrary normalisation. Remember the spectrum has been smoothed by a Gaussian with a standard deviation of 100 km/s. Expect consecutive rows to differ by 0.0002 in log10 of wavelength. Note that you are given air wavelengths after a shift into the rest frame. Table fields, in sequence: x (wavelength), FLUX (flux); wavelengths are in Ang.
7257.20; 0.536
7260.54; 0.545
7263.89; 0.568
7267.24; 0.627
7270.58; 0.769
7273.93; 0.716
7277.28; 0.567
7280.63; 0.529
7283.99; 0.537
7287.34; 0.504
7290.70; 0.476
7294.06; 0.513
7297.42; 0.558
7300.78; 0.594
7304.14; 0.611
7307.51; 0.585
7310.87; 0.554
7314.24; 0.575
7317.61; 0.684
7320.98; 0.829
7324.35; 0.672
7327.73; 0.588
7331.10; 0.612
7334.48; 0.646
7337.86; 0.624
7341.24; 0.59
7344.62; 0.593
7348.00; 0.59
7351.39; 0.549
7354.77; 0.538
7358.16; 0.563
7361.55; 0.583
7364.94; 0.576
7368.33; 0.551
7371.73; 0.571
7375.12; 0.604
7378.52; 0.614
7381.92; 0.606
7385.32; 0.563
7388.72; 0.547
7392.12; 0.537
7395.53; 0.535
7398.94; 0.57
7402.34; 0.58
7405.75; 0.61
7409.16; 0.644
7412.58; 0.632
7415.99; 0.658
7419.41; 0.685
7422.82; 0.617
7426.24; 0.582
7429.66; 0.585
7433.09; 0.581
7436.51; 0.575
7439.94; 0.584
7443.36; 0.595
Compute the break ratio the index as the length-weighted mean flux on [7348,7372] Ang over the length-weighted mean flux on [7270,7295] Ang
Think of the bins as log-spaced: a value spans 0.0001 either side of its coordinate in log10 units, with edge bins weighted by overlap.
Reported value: 1.0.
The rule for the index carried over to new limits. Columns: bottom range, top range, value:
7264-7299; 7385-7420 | 1.03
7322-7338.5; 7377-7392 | 0.91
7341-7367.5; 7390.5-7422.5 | 1.06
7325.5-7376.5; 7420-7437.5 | 1.02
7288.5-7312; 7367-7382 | 1.06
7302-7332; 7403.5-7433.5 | 0.98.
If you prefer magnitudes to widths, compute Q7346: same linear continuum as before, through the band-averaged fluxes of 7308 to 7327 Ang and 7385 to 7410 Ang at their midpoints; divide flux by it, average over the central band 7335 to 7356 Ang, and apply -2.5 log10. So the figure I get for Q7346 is 0.07 mag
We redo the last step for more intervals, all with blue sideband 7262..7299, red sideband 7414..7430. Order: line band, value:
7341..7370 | 0.07 mag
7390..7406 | 0.11 mag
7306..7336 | -0.08 mag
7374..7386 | 0.03 mag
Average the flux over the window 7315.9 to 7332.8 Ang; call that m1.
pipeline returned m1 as 0.677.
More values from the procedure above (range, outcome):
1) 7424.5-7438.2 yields 0.581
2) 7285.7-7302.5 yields 0.529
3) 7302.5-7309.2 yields 0.598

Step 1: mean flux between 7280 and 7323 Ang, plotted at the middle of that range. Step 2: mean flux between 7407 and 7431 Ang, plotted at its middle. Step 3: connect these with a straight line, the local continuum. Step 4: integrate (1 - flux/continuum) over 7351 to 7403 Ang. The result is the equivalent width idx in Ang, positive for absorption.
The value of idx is 3.8 Ang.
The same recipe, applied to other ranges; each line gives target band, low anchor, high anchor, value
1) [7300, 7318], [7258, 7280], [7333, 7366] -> 0.3 Ang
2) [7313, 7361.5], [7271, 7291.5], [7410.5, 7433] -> -2.1 Ang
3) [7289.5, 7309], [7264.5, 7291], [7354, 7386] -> 1.1 Ang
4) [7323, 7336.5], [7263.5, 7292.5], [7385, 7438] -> -0.9 Ang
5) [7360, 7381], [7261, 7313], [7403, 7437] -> 0.7 Ang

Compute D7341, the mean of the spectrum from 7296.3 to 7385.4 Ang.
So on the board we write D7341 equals 0.602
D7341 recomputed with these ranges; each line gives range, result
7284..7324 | 0.59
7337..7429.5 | 0.589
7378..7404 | 0.567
